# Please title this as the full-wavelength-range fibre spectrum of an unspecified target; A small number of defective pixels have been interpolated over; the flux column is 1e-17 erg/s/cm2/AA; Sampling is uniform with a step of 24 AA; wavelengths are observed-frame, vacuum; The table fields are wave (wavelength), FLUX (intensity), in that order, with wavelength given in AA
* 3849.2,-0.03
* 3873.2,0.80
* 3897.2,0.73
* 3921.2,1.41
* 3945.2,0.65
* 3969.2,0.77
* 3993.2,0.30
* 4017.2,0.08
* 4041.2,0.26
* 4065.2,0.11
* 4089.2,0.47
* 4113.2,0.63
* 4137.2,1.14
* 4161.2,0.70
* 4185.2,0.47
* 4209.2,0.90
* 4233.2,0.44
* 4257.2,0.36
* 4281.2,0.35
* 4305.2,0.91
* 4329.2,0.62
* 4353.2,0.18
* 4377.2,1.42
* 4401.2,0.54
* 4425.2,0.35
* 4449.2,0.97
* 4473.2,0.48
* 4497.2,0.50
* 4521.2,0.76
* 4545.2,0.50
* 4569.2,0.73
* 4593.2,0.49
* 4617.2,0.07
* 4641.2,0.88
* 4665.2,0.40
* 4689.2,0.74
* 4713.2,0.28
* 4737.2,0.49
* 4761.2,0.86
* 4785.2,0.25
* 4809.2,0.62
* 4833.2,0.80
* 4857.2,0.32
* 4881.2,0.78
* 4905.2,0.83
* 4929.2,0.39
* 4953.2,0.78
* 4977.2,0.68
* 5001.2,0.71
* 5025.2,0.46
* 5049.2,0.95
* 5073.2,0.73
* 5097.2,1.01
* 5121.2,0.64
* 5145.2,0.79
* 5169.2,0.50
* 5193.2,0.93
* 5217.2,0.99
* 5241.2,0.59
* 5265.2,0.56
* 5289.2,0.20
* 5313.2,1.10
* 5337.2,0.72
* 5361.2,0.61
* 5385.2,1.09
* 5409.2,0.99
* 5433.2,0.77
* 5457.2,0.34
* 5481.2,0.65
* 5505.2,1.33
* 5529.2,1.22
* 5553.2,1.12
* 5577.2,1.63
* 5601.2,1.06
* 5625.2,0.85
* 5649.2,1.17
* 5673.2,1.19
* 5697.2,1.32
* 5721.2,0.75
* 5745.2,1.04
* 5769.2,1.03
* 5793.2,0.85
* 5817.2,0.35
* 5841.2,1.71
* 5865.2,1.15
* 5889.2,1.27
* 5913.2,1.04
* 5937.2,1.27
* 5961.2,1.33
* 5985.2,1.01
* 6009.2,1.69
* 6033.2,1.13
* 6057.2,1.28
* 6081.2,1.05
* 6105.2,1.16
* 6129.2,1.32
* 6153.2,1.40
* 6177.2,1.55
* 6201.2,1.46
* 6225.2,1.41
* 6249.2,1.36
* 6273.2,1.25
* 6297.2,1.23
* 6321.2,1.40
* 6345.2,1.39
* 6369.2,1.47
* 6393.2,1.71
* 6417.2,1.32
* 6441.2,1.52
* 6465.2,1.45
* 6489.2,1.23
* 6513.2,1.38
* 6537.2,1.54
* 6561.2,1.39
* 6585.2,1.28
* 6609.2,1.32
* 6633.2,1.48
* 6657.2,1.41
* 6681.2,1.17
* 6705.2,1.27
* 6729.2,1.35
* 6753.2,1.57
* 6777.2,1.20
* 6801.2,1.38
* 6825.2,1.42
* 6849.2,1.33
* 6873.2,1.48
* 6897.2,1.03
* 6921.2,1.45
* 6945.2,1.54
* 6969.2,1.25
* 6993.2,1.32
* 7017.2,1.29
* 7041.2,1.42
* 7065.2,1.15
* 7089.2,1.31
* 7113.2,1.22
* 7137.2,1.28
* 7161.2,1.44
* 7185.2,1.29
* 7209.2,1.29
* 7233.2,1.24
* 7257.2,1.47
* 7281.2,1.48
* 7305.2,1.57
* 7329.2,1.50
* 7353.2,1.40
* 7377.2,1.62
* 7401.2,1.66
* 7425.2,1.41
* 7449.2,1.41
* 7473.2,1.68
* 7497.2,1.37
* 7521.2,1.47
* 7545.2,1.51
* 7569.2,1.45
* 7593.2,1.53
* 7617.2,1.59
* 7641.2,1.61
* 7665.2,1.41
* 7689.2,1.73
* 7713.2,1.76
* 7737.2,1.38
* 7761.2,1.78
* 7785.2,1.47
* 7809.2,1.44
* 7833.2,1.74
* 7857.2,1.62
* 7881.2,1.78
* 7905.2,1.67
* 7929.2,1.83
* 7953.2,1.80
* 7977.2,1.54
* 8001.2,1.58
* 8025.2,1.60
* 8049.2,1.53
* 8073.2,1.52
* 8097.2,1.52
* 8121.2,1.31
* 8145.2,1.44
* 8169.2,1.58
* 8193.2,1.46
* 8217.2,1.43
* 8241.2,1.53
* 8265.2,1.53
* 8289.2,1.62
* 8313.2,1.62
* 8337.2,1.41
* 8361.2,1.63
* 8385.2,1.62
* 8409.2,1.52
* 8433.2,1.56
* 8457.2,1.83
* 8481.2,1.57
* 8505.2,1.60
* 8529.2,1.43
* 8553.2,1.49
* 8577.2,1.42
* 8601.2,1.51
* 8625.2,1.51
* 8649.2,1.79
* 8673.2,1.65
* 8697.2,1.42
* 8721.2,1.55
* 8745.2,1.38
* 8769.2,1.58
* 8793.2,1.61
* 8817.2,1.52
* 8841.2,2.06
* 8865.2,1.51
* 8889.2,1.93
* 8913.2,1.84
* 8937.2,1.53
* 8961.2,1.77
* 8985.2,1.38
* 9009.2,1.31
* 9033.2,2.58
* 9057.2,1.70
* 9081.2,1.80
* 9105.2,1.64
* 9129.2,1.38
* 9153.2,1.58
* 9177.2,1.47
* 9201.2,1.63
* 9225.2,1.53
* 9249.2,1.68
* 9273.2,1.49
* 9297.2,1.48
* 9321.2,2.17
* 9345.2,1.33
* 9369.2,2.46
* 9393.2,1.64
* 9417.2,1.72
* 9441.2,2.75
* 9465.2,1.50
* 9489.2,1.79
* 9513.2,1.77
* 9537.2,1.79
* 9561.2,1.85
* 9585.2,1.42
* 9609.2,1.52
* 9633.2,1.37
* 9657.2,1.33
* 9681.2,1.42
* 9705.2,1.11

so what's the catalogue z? 0.377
